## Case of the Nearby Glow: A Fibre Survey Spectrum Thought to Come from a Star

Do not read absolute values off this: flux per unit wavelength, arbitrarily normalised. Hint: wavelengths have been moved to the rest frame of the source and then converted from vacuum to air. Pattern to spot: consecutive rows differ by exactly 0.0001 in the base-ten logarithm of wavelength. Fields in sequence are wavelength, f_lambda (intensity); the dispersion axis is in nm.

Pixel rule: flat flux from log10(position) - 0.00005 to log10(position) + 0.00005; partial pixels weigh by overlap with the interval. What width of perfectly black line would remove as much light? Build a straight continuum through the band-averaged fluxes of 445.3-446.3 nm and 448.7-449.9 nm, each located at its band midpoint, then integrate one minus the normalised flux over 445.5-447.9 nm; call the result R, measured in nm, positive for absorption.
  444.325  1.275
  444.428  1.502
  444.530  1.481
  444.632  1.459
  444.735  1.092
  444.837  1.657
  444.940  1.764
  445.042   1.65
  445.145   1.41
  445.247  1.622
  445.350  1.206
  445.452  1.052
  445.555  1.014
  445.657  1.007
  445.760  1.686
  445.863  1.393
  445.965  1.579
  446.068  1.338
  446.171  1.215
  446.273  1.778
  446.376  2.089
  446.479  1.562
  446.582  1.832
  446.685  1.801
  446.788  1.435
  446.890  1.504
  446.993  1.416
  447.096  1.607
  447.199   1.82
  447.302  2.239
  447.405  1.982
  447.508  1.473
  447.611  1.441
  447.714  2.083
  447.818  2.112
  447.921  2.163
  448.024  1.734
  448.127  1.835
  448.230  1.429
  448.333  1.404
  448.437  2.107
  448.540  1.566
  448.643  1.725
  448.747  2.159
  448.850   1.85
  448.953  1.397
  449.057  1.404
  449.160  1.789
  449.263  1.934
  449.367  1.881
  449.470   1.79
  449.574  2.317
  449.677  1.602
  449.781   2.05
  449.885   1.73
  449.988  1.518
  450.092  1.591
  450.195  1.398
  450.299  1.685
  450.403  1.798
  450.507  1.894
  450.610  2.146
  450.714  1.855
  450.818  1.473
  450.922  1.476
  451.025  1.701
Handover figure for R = -0.30 nm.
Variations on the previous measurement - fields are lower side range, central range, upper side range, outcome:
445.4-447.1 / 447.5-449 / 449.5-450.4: -0.14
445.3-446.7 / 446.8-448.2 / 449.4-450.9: -0.19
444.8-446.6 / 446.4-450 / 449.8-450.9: -0.36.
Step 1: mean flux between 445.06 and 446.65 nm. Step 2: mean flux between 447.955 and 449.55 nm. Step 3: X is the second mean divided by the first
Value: 1.20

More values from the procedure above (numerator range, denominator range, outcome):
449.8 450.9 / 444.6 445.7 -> 1.26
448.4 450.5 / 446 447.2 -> 1.10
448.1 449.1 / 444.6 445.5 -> 1.17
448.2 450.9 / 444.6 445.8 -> 1.27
